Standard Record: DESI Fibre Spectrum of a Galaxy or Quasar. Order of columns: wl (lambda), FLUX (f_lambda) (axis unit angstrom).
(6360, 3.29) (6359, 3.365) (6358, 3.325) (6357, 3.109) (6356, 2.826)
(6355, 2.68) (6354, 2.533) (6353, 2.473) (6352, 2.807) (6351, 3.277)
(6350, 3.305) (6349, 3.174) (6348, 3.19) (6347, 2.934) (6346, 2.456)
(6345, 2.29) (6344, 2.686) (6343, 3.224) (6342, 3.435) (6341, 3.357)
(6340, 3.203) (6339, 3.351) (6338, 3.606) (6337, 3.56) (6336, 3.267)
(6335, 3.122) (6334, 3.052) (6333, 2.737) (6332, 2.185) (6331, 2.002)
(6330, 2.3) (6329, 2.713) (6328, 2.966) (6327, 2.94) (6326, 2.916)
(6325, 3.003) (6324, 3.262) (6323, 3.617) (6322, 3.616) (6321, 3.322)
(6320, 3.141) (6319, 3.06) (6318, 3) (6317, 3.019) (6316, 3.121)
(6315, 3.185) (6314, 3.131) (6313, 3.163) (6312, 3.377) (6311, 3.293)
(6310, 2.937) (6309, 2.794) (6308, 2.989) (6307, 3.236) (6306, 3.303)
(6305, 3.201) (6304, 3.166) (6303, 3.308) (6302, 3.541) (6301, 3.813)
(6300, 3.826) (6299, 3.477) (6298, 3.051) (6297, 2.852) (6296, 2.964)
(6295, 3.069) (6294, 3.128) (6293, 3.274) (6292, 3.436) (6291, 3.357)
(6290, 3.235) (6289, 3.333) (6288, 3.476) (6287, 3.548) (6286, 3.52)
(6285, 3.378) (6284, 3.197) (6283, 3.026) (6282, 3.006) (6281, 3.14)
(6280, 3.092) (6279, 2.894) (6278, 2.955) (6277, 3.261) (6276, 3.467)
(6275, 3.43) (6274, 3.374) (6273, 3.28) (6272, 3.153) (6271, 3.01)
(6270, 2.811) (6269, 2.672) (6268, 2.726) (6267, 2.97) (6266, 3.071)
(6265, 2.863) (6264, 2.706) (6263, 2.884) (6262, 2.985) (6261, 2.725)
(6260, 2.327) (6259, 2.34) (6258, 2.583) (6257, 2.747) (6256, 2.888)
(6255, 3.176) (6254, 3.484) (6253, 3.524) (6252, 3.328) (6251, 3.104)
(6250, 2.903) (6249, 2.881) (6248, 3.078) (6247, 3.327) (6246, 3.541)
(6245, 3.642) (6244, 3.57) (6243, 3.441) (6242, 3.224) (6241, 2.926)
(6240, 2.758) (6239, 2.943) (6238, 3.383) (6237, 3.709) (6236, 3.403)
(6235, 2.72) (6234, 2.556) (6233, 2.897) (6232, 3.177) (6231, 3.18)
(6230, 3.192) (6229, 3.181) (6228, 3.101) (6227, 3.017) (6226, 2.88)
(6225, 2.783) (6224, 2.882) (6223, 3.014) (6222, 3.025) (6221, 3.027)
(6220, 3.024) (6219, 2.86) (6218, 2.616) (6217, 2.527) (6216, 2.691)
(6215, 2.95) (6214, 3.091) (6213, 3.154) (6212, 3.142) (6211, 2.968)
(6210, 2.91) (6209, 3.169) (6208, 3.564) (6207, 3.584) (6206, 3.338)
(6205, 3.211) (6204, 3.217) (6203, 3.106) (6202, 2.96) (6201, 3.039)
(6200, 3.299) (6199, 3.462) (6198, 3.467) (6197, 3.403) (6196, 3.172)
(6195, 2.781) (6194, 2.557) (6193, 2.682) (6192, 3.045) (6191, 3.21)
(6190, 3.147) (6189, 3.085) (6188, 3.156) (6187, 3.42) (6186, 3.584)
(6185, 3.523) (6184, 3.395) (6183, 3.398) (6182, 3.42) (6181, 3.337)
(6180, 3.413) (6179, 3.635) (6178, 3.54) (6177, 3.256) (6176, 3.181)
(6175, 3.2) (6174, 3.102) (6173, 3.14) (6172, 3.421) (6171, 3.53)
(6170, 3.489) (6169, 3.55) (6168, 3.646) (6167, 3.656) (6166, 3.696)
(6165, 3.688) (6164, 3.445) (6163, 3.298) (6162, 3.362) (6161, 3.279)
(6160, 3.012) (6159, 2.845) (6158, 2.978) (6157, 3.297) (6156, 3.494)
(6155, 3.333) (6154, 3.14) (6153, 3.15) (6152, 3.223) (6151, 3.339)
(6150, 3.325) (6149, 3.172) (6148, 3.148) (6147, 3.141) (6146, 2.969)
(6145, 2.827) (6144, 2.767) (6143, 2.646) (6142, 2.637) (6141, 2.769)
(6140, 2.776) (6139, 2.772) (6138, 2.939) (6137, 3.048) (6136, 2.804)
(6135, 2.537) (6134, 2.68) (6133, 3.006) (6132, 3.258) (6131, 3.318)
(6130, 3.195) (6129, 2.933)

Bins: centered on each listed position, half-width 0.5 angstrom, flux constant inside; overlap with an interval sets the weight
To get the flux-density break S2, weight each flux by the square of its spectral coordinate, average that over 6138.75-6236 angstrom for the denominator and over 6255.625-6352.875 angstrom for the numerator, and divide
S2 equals 1.0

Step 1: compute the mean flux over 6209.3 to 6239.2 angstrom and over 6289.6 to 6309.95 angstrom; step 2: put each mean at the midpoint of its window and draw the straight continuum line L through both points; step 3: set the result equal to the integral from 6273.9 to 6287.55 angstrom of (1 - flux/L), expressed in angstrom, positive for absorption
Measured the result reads -0.2 angstrom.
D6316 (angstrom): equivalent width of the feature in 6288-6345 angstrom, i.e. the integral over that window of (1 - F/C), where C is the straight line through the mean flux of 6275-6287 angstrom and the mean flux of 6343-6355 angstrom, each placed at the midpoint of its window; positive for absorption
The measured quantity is -2.4 angstrom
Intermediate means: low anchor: 3.2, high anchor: 2.84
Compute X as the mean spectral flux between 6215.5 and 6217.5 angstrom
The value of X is 2.61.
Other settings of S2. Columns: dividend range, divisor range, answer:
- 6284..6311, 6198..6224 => 1.09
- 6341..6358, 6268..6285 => 0.96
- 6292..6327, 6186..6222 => 1.07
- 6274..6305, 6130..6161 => 1.14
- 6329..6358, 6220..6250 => 0.98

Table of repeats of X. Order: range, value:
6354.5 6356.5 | 2.75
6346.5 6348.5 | 3.06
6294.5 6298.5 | 2.98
